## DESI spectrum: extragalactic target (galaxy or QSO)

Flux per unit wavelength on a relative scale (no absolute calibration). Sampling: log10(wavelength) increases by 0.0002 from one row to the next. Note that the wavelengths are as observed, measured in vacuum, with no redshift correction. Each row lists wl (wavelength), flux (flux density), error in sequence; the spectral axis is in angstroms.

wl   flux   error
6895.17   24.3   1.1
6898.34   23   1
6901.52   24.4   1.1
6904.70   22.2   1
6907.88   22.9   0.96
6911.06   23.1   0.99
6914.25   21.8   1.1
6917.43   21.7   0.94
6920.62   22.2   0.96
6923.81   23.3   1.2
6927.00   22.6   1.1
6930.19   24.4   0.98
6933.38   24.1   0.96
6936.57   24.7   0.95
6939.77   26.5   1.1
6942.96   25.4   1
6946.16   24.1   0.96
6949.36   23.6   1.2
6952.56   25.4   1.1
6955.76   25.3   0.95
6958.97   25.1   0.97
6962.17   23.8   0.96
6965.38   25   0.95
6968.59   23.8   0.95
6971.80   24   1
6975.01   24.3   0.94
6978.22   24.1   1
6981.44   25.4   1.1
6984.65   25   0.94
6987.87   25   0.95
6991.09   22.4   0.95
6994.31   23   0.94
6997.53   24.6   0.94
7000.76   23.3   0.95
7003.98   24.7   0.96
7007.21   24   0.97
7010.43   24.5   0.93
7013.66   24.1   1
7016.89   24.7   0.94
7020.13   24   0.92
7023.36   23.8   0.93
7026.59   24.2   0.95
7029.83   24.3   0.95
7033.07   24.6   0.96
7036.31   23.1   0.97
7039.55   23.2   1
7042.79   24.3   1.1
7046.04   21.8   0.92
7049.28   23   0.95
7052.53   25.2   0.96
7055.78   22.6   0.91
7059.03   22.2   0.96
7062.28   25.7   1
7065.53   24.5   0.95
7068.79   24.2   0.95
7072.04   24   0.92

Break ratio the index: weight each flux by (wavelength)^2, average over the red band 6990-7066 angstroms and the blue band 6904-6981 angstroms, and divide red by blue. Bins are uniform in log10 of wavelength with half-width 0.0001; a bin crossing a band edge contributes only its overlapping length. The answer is 1.02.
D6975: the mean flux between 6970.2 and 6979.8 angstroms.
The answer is 24.1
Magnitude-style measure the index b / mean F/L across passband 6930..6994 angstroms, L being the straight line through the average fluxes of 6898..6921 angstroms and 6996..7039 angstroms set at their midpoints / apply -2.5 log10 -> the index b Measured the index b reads -0.05 mag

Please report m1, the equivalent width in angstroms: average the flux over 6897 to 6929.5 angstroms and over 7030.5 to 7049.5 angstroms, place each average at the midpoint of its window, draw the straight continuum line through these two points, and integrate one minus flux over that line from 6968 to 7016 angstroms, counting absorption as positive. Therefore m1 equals -2.1 angstroms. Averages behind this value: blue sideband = 22.8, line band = 24.2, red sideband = 23.4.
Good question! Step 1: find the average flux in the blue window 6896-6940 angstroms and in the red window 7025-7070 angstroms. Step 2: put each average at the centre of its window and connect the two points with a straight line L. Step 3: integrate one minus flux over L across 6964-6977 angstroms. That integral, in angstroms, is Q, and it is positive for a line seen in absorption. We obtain -0.43 angstroms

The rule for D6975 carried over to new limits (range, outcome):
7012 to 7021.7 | 24.2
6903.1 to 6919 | 22.3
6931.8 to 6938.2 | 24.4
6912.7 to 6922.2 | 21.9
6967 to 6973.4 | 23.9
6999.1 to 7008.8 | 24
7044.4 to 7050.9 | 22.4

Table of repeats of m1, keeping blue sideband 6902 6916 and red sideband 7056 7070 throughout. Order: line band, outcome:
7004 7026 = -0.61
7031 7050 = 0.34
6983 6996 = -0.29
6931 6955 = -1.98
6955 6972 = -1.02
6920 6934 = -0.33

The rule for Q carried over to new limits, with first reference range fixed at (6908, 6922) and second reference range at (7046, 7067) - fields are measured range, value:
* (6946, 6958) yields -1.1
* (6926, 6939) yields -1.0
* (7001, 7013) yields -0.5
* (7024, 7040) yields -0.3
